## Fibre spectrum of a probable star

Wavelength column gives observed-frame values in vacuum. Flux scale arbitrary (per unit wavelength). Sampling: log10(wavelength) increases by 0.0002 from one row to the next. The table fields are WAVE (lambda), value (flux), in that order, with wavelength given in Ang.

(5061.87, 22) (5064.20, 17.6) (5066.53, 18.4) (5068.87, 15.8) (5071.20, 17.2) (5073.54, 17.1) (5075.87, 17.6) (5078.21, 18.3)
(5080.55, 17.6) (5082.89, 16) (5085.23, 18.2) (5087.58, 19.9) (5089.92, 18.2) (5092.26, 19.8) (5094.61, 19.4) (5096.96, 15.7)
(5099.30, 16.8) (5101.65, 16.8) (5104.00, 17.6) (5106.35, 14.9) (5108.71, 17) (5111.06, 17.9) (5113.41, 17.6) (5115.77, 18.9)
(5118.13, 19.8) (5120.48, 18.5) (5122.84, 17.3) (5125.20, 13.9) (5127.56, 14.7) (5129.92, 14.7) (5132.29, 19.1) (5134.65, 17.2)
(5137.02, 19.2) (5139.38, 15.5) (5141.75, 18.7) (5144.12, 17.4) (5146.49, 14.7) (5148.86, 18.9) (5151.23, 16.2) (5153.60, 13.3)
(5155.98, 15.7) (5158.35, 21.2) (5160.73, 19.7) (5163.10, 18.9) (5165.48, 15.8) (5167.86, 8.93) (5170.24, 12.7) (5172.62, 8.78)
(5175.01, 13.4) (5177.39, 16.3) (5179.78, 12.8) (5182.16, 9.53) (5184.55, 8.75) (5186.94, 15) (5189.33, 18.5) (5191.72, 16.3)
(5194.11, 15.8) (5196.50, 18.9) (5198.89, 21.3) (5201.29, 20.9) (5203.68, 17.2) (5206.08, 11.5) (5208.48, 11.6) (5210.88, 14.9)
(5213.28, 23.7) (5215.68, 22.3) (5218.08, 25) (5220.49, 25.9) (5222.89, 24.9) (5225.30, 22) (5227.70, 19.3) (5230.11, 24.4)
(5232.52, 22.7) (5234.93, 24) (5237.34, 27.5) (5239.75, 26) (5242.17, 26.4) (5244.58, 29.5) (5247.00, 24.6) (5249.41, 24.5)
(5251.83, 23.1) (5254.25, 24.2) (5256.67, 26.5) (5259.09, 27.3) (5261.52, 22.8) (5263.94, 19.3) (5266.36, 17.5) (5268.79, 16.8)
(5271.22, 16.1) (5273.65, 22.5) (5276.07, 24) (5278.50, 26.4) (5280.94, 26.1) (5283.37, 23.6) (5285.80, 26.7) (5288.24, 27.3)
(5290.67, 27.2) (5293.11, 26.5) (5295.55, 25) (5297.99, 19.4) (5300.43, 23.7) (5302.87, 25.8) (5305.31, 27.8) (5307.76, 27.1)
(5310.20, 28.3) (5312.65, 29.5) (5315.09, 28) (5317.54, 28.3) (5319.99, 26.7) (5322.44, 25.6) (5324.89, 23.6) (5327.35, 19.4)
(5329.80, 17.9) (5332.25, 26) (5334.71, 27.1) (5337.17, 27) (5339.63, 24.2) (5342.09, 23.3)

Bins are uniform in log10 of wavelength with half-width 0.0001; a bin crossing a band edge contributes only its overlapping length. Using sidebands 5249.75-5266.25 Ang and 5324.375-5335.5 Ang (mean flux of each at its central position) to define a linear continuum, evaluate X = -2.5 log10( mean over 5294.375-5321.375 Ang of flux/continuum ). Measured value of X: -0.15 mag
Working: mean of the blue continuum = 23.5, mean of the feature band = 26.3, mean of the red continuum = 22.6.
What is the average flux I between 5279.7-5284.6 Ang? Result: 24.8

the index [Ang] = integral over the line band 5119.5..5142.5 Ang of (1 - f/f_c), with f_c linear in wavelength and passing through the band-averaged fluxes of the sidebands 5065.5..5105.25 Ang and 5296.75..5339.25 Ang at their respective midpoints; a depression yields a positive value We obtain 2.8 Ang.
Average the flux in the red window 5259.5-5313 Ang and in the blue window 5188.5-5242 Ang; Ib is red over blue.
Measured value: 1.16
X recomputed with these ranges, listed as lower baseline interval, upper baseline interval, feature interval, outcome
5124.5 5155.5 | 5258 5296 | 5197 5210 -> 0.183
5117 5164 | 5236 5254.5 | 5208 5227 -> 0.095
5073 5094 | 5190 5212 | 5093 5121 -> 0.014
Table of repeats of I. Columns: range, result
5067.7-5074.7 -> 16.7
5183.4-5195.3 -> 14.9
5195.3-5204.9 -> 19.6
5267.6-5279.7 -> 21.2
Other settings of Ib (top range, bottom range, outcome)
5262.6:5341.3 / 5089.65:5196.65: 1.51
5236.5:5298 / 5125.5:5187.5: 1.59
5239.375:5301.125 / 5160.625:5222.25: 1.46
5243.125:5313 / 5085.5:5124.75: 1.37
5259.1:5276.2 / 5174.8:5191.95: 1.47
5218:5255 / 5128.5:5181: 1.55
